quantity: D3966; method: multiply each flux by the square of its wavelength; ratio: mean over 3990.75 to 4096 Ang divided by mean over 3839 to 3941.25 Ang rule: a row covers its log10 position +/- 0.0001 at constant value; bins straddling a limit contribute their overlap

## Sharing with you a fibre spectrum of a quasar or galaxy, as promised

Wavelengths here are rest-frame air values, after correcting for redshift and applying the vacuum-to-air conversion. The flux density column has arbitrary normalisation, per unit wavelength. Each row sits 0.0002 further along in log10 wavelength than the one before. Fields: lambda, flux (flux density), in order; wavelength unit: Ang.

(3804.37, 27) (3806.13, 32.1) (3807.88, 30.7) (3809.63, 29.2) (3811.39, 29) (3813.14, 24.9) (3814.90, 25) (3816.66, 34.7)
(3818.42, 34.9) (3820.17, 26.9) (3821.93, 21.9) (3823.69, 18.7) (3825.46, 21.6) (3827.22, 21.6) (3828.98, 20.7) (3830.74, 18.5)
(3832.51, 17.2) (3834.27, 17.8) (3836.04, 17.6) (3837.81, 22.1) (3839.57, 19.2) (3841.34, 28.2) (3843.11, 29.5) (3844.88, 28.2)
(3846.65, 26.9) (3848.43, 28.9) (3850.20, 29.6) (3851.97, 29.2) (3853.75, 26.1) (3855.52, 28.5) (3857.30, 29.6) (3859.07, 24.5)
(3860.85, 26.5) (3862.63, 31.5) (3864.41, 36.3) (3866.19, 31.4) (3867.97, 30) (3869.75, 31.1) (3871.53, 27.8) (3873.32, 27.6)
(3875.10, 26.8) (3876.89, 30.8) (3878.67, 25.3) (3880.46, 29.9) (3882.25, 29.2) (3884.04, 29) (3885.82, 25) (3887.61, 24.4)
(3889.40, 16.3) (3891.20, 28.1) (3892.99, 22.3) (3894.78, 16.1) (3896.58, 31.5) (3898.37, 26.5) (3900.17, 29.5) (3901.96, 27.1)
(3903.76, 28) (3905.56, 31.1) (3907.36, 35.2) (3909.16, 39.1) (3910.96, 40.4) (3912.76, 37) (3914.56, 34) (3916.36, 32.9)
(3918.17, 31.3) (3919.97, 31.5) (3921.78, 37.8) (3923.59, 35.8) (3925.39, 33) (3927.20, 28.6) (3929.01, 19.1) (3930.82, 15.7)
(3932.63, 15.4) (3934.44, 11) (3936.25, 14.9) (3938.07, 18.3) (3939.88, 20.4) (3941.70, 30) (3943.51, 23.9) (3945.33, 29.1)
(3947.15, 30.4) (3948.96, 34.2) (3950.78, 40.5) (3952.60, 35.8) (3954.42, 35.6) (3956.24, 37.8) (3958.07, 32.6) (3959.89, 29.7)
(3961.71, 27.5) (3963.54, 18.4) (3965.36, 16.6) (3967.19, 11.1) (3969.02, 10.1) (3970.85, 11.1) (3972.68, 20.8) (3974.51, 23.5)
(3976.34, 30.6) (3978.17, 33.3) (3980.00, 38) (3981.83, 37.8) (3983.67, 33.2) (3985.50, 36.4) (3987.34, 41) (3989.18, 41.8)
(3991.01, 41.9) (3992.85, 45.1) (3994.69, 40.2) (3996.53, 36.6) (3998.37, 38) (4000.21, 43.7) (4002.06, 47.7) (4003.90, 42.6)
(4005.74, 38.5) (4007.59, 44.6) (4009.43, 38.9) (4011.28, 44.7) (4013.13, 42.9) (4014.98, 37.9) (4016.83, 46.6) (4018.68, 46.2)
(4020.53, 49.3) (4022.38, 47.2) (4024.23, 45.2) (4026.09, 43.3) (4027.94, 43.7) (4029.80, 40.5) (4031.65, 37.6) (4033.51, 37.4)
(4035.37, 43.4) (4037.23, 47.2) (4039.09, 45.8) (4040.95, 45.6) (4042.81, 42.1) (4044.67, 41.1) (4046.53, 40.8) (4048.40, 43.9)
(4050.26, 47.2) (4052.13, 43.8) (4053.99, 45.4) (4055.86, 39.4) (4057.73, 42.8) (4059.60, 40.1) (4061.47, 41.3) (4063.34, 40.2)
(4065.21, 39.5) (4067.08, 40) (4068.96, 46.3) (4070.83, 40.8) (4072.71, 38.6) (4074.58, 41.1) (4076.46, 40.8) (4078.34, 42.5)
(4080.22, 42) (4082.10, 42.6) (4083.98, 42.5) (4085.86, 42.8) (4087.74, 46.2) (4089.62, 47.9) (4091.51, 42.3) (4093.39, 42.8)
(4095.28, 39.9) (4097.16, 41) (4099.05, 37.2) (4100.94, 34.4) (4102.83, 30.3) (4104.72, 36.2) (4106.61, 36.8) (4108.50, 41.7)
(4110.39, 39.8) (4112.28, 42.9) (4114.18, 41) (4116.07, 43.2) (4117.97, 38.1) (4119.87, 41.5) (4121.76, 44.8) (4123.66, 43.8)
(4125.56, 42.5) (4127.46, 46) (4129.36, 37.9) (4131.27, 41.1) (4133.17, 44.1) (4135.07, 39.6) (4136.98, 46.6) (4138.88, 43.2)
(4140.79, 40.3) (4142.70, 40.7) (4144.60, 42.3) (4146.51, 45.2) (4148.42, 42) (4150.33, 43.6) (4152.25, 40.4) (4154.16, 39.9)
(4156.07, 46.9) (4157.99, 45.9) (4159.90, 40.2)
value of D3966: 1.7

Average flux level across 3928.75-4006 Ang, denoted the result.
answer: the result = 29.8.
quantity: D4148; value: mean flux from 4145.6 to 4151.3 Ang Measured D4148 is 43.5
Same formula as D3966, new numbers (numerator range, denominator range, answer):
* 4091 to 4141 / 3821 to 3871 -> 1.83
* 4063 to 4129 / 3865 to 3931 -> 1.55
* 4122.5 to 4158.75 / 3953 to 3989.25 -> 1.65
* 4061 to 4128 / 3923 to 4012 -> 1.42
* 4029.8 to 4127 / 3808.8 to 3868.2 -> 1.80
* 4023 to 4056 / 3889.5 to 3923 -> 1.50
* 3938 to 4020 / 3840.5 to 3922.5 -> 1.21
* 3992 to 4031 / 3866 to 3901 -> 1.71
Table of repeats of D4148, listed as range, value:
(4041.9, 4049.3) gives 42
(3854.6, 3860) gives 27.5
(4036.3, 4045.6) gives 44.4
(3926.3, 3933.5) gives 19.7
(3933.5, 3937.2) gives 13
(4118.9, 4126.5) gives 43.2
